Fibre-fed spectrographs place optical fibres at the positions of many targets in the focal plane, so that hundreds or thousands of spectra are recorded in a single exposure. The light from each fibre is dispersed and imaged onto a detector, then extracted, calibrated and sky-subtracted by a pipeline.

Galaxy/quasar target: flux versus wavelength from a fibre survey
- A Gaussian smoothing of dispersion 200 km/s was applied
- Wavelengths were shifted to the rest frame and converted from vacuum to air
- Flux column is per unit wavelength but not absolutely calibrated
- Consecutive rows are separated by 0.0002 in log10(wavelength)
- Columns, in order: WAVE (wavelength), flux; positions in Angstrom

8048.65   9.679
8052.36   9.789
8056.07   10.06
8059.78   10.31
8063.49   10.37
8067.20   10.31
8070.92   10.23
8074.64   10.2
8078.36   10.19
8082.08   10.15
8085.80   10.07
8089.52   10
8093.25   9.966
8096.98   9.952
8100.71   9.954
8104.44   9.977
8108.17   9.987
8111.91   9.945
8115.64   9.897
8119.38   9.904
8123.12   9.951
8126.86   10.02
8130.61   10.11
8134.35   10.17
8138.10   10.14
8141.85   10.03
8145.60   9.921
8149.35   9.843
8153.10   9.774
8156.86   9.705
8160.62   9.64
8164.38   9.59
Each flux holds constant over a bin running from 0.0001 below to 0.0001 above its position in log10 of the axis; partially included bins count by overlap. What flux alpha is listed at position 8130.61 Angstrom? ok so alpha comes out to 10.11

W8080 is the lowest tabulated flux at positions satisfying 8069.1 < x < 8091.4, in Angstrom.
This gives 10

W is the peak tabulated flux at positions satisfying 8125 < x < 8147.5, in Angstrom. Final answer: 10.17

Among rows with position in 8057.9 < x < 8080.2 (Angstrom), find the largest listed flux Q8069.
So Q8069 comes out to 10.37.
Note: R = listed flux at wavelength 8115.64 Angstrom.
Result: 9.897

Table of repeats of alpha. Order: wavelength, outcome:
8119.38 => 9.904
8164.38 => 9.59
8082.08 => 10.15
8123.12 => 9.951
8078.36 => 10.19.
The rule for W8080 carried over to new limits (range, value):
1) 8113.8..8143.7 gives 9.897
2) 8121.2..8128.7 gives 9.951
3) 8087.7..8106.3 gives 9.952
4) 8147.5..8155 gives 9.774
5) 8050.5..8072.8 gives 9.789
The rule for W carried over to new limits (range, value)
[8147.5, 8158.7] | 9.843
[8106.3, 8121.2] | 9.987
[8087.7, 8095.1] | 10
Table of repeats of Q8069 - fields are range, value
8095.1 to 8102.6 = 9.954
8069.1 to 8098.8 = 10.23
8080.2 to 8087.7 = 10.15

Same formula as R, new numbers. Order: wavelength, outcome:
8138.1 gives 10.14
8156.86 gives 9.705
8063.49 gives 10.37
